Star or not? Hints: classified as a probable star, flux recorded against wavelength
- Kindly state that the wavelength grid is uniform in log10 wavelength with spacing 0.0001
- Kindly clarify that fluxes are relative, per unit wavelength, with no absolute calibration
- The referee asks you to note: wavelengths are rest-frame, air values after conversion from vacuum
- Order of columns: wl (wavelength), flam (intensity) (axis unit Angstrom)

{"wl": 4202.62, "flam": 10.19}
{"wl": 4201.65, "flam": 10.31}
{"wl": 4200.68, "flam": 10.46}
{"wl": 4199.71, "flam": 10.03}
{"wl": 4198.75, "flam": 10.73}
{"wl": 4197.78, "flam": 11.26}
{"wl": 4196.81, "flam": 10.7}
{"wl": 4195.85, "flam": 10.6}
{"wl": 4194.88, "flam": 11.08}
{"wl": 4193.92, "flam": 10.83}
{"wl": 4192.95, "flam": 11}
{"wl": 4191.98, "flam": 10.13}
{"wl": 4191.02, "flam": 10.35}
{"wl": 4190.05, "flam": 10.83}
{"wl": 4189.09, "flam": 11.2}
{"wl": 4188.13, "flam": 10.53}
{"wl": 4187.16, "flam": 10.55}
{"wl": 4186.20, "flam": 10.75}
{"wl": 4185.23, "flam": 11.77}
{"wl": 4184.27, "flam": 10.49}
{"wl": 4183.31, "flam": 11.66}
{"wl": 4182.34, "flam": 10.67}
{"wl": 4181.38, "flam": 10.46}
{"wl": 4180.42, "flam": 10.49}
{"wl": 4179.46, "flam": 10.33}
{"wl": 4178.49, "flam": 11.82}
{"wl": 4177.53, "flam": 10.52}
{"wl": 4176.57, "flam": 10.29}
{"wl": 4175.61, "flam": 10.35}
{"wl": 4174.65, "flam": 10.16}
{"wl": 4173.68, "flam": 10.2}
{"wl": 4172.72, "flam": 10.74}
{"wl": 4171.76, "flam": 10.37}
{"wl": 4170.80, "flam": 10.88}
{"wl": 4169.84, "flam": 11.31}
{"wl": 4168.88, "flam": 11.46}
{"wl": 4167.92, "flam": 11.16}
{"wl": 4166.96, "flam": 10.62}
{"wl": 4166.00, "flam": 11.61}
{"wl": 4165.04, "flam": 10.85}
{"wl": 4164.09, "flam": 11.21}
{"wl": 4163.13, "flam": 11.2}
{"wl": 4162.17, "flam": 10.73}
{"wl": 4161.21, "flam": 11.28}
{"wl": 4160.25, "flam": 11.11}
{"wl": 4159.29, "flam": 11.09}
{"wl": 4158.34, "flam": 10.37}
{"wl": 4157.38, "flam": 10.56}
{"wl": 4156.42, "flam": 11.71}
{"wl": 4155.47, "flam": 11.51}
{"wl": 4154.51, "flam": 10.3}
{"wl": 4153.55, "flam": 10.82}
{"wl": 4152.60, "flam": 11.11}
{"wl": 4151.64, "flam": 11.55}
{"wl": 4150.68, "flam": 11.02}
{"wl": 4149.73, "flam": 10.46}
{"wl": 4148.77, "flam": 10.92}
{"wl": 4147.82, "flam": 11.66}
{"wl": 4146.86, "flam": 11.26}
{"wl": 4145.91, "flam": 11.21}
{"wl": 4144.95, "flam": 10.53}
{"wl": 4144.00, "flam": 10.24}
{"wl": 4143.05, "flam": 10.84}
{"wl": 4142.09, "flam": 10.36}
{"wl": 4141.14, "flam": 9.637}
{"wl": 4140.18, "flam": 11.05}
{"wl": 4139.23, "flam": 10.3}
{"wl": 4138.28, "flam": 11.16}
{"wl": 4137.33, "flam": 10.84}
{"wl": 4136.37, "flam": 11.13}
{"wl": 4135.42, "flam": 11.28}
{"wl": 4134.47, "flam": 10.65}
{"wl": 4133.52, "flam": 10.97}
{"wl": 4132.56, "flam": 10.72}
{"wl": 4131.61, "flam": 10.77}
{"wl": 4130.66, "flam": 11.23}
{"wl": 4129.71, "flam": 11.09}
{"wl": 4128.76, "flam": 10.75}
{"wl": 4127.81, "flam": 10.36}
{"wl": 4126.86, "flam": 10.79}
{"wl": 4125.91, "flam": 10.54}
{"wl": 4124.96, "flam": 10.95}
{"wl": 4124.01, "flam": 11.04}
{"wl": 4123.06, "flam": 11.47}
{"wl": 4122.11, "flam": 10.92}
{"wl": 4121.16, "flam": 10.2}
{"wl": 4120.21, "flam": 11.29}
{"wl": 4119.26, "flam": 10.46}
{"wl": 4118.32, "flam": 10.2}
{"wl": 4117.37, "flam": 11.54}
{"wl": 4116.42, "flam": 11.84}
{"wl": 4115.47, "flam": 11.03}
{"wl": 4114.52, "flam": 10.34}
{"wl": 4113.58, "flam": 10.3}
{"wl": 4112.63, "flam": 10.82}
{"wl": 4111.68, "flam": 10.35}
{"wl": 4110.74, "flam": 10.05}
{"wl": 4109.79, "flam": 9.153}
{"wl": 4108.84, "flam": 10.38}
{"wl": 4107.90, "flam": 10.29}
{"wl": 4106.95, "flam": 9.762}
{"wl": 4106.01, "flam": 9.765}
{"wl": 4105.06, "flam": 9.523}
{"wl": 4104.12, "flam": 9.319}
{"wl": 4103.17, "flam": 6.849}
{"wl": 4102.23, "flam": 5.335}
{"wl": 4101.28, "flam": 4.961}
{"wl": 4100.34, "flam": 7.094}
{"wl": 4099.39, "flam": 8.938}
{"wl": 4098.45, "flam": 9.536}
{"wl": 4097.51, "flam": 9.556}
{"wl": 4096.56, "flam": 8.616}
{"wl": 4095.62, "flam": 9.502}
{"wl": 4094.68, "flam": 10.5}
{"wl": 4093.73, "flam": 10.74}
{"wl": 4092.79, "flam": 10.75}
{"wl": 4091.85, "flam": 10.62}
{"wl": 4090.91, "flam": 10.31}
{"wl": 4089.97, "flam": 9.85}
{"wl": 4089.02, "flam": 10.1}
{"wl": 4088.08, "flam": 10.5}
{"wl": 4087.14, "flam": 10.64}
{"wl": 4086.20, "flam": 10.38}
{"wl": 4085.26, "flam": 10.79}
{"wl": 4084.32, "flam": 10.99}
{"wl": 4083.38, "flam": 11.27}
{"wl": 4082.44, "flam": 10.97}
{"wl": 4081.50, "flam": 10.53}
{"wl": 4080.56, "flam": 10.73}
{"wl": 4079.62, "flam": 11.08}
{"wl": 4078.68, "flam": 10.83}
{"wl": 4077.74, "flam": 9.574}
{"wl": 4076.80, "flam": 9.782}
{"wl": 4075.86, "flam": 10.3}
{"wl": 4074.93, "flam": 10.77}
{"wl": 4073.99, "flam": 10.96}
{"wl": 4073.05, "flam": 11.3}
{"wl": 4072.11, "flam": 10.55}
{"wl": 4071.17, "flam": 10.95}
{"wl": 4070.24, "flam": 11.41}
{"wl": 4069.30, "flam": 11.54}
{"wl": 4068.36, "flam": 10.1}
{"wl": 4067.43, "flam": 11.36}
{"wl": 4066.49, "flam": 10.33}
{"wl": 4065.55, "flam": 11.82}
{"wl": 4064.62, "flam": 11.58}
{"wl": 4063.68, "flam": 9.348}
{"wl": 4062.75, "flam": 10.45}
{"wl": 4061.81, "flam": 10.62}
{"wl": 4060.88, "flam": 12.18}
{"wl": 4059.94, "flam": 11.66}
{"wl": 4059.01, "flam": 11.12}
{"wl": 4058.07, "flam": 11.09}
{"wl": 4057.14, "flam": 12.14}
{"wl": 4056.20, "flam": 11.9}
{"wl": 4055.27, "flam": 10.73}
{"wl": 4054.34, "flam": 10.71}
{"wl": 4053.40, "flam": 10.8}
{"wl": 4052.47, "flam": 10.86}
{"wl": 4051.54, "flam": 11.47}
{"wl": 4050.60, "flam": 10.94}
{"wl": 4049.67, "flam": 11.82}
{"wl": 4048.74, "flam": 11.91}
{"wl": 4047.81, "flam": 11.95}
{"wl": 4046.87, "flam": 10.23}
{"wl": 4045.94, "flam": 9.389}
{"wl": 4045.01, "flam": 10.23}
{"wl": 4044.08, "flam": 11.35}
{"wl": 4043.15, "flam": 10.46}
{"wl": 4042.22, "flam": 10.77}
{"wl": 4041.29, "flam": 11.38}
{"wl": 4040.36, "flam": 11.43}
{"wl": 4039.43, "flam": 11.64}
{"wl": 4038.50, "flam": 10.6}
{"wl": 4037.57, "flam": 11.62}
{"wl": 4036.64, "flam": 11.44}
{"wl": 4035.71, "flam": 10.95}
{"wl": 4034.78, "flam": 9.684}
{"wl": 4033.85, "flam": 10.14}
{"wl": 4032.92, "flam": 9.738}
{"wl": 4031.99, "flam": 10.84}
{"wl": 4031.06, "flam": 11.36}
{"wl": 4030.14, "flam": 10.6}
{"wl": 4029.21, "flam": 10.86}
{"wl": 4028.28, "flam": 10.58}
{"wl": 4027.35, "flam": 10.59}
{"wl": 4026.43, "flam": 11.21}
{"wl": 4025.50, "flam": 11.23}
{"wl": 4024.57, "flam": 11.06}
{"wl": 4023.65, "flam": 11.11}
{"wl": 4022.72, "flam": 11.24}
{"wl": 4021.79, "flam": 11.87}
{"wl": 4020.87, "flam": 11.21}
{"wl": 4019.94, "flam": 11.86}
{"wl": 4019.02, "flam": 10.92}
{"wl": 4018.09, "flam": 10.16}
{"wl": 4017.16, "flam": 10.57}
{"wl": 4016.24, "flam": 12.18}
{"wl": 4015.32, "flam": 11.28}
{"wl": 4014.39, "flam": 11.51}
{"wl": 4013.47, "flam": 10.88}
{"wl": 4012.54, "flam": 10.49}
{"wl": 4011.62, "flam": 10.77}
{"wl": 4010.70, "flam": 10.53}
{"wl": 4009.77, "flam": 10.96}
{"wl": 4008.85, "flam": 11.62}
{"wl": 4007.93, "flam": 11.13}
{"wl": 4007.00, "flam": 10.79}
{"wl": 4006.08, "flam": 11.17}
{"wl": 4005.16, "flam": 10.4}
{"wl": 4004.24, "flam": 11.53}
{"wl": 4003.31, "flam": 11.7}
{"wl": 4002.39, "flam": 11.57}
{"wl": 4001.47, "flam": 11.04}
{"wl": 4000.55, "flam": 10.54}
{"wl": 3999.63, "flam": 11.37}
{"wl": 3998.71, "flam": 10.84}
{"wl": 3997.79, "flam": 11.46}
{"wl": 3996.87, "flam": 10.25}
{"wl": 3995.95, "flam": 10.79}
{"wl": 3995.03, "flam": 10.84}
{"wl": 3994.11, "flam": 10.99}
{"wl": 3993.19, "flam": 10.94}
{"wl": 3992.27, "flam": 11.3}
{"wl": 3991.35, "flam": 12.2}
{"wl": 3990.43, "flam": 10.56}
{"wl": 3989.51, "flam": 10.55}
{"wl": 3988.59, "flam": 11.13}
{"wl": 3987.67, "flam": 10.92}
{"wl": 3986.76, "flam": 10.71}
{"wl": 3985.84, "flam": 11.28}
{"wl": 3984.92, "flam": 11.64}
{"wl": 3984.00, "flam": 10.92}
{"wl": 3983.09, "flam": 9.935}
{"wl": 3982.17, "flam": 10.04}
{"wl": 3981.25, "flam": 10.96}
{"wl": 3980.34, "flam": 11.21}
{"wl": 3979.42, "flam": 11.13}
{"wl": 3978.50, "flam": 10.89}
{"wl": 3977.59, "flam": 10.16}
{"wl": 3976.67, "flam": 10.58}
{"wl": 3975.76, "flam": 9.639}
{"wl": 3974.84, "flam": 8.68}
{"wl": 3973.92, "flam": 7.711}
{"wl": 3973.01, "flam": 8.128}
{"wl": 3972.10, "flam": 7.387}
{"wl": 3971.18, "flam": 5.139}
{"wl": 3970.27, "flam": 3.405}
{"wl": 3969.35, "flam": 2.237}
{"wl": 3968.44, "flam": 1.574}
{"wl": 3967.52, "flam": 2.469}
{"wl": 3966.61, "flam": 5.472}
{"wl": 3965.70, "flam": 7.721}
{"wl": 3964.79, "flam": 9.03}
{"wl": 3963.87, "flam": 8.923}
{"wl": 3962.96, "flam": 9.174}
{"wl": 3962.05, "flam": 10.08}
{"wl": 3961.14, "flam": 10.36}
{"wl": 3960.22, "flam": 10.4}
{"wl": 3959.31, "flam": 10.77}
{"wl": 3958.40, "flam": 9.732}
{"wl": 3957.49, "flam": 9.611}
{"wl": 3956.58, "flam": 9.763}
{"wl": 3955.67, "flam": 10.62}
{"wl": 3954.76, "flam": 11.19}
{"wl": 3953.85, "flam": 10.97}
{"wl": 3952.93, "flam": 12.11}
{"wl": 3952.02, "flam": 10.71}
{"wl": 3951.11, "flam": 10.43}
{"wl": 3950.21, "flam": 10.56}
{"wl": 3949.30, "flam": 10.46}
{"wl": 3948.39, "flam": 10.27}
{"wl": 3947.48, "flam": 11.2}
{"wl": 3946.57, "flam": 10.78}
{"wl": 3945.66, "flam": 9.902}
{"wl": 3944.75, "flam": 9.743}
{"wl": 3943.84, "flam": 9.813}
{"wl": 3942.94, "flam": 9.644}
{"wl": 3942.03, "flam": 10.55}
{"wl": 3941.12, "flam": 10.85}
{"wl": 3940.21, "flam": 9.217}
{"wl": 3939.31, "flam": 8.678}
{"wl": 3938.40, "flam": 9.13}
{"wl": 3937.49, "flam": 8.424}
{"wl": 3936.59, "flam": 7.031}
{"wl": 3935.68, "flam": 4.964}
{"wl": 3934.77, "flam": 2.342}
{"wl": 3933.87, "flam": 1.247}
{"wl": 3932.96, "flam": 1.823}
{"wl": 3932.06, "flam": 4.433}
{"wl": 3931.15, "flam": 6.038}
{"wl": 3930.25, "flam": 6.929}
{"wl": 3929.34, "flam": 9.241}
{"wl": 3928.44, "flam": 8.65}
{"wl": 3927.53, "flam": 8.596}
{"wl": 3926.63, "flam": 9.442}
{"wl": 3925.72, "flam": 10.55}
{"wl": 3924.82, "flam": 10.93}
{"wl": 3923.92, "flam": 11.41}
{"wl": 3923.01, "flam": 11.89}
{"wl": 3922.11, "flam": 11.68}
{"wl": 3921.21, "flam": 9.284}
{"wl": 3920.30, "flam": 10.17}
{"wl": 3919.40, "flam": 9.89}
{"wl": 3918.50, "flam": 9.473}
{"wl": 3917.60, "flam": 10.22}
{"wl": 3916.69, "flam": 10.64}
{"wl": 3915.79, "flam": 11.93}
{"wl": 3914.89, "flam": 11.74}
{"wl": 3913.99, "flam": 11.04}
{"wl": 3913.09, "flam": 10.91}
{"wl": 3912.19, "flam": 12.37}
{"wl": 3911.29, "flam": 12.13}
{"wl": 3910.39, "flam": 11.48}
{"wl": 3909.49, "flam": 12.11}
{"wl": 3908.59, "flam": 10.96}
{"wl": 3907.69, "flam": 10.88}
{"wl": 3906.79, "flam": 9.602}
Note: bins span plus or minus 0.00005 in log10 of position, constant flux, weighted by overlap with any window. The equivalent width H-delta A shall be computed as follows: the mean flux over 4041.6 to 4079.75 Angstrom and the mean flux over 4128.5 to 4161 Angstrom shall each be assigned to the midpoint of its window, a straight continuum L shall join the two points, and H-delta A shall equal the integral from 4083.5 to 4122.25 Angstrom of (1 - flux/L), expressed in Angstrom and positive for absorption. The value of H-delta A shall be 3.74 Angstrom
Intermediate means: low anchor 10.9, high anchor 10.9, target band 9.86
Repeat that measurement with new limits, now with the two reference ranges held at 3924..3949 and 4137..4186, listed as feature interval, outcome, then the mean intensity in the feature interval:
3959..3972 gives 2.54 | 6.87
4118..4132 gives -0.50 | 10.8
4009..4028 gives -3.92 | 11.1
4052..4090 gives -4.08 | 10.9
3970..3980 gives 0.14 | 8.57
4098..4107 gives 1.90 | 8.03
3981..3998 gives -3.95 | 10.9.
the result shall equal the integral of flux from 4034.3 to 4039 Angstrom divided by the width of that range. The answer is 10.9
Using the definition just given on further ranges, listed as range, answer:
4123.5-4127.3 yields 10.8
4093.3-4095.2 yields 10.6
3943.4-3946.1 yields 9.81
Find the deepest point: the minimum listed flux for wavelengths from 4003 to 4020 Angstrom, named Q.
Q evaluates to 10.16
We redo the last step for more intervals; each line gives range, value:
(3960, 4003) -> 1.574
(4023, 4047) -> 9.389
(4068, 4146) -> 4.961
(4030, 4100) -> 8.616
